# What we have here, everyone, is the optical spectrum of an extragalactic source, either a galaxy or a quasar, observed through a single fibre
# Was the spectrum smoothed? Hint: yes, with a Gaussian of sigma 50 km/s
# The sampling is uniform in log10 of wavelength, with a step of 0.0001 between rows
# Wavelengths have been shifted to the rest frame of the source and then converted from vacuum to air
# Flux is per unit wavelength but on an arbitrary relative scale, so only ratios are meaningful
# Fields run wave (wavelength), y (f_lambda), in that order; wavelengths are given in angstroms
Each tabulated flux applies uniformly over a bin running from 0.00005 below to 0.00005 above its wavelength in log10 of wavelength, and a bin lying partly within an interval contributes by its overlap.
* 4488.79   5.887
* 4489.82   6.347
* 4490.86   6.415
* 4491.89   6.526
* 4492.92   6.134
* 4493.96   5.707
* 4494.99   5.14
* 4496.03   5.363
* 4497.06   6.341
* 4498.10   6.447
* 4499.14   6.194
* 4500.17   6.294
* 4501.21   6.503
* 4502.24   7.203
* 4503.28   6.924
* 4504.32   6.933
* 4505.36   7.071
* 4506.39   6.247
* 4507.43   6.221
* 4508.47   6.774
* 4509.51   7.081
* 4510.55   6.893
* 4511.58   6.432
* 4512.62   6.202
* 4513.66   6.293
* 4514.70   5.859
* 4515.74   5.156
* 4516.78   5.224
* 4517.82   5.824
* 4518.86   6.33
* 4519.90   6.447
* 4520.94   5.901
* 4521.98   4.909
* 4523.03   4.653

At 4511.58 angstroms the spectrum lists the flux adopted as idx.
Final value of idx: 6.432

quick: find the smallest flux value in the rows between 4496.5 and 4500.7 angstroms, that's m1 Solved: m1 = 6.194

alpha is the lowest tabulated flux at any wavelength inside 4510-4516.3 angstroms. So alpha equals 5.156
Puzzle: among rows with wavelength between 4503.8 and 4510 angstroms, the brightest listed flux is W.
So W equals 7.081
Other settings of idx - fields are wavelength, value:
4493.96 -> 5.707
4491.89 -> 6.526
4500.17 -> 6.294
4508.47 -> 6.774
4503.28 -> 6.924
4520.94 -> 5.901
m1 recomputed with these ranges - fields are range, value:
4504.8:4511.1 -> 6.221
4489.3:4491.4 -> 6.347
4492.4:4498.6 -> 5.14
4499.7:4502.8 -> 6.294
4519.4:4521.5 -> 5.901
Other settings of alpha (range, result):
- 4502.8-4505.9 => 6.924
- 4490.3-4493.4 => 6.134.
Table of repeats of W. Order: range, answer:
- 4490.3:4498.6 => 6.526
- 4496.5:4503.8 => 7.203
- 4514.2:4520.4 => 6.447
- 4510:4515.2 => 6.893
